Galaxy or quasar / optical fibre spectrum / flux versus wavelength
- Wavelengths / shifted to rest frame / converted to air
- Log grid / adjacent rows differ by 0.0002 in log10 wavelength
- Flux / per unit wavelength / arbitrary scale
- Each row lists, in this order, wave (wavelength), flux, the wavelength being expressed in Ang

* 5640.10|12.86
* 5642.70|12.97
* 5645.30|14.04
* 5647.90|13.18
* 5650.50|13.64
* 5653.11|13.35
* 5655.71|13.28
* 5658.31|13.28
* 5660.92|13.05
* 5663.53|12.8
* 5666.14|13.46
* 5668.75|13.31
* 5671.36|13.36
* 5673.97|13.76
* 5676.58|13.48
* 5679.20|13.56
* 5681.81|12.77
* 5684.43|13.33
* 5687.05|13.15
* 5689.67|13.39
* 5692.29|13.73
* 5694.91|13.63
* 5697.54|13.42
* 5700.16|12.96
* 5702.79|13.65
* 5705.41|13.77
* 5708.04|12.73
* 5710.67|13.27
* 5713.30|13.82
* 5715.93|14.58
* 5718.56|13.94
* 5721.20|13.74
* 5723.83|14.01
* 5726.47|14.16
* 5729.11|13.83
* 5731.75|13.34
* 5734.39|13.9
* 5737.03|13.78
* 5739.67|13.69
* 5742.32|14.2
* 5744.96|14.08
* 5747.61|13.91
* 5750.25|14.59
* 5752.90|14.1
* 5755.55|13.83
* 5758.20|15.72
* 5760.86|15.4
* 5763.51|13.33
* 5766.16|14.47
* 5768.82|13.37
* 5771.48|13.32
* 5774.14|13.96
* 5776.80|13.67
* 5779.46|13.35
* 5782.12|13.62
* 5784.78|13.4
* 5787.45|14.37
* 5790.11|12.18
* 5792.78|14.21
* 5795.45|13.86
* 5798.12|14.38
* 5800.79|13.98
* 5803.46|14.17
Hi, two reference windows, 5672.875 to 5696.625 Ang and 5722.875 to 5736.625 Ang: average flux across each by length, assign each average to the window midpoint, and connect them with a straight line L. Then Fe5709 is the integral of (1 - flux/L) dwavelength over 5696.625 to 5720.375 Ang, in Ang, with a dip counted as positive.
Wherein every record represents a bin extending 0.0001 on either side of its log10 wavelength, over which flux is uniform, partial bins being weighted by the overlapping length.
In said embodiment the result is 0.1 Ang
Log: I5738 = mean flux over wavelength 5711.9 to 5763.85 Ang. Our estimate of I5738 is 14.1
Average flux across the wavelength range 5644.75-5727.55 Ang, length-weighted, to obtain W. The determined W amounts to 13.5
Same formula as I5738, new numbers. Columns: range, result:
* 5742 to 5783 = 14.1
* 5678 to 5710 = 13.3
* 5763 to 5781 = 13.7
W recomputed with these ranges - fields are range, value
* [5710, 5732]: 13.9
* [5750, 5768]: 14.5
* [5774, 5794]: 13.6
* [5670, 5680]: 13.5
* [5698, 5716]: 13.5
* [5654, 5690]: 13.3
